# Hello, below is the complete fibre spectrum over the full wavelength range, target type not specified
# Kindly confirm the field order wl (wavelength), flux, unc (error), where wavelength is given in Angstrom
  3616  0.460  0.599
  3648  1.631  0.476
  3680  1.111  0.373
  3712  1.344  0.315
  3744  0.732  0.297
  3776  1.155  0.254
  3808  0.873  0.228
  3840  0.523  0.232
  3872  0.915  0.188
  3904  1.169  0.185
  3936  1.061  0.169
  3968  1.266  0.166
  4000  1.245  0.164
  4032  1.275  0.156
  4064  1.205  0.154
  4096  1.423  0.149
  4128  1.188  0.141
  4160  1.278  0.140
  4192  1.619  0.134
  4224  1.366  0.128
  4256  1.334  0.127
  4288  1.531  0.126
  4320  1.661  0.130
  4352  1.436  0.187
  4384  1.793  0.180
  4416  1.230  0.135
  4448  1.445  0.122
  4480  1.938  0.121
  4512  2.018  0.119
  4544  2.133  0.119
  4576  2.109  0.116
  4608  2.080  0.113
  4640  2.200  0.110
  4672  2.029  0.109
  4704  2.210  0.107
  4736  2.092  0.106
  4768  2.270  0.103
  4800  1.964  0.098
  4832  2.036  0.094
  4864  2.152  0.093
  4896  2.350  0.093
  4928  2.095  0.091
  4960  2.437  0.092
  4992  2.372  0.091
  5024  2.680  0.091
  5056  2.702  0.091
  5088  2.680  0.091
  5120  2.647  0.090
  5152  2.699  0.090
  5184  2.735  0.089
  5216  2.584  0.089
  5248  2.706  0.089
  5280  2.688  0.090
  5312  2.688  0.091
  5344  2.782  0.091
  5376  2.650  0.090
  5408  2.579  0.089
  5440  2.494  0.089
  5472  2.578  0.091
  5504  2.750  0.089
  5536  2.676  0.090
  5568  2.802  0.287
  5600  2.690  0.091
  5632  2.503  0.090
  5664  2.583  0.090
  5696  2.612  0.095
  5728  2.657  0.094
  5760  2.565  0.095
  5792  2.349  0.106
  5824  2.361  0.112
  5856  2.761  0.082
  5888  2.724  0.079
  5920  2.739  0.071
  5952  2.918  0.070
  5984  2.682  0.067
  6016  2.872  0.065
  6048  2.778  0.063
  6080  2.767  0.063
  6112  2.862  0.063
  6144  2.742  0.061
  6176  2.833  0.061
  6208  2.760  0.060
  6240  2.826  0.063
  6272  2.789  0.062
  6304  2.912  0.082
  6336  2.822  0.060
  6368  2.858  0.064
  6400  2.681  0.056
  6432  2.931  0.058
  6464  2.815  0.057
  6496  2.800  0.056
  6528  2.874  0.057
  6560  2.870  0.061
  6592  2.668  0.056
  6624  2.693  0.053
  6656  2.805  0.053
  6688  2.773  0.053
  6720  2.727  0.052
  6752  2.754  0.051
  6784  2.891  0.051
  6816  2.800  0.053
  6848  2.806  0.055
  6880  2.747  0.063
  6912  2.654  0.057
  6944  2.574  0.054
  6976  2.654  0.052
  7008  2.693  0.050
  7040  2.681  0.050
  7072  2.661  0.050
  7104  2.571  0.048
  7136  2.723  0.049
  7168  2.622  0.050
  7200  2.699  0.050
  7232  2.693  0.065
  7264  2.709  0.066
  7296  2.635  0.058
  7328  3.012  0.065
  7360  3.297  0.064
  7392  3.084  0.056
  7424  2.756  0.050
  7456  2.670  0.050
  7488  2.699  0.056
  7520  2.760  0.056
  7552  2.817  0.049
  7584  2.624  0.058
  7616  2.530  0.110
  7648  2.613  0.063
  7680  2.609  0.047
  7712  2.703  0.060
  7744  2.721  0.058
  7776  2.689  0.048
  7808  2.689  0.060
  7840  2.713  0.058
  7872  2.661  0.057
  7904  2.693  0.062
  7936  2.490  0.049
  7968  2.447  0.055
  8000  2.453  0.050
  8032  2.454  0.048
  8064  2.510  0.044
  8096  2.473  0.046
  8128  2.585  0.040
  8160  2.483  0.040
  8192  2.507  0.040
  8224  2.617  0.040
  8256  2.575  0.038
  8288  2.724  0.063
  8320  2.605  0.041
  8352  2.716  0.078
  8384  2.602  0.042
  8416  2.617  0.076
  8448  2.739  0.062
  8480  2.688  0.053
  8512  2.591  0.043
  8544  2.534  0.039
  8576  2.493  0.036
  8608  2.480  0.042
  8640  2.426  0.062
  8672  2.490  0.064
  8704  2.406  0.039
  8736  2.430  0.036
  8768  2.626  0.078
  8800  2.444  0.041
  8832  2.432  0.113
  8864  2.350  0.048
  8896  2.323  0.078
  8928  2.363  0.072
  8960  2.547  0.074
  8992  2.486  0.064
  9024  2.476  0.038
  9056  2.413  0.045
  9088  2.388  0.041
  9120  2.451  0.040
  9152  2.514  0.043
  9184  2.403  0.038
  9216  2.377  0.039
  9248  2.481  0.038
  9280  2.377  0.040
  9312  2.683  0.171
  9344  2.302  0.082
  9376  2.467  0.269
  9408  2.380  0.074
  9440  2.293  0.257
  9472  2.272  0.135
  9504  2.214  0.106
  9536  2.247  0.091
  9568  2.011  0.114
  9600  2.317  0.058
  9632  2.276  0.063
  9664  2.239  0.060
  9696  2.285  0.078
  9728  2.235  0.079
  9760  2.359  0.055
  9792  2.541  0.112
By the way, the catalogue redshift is 0.12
